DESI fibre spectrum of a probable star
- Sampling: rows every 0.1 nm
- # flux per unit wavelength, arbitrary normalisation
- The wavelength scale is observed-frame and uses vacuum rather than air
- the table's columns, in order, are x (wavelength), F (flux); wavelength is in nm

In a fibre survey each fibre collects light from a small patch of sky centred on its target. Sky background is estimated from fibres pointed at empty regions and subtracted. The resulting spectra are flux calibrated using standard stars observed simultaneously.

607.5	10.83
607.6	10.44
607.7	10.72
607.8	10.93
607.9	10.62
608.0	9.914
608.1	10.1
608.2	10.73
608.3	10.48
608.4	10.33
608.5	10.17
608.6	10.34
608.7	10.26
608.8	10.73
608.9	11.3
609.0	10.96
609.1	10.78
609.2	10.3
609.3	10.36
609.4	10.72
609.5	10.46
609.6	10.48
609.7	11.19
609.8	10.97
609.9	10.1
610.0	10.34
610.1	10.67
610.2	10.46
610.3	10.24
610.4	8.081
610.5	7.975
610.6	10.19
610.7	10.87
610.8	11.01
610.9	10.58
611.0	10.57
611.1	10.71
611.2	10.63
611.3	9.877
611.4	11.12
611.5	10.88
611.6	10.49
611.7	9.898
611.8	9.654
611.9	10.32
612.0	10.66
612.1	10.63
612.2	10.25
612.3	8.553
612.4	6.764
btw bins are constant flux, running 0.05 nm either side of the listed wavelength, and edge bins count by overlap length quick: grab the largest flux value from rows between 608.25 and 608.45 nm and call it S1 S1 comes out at 10.48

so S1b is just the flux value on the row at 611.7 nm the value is 9.898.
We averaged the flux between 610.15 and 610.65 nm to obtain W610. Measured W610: 9.39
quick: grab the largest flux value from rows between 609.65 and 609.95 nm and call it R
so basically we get 11.19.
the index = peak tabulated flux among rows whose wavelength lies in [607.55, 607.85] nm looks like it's 10.93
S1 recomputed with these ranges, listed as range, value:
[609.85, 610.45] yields 10.67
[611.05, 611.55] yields 11.12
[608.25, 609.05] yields 11.3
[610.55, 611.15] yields 11.01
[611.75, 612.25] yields 10.66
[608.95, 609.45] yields 10.96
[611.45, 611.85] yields 10.88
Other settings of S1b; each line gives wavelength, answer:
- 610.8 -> 11.01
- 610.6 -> 10.19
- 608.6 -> 10.34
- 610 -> 10.34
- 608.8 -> 10.73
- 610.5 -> 7.975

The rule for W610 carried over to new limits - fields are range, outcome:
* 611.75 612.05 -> 10.2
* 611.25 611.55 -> 10.6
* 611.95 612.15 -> 10.6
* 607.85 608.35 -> 10.4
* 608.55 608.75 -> 10.3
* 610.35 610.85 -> 9.63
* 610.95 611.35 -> 10.4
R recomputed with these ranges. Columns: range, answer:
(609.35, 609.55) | 10.72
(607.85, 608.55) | 10.73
